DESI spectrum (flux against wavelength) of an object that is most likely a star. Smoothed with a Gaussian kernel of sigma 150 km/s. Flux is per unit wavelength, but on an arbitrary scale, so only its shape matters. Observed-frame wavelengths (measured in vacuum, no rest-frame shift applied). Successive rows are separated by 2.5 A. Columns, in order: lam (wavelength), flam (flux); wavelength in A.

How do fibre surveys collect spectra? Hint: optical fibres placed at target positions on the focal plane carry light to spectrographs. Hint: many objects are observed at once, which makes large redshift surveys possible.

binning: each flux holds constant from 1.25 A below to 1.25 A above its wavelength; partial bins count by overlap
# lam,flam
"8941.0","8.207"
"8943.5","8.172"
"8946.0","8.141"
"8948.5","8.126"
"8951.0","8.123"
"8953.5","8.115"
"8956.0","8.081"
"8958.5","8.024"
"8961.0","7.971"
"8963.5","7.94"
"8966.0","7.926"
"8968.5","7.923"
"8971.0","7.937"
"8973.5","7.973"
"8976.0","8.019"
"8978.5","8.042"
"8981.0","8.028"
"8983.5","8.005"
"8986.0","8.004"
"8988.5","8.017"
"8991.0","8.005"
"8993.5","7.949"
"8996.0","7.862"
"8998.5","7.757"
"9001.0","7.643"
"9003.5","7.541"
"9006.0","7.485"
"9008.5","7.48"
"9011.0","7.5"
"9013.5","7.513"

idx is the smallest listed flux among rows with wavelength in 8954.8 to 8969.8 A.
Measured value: 7.923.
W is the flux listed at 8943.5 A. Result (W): 8.172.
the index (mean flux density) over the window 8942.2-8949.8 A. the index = 8.15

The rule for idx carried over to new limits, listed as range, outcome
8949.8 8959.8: 8.024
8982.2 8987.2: 8.004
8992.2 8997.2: 7.862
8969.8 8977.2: 7.937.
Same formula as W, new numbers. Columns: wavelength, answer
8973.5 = 7.973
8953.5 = 8.115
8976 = 8.019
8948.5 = 8.126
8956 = 8.081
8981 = 8.028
